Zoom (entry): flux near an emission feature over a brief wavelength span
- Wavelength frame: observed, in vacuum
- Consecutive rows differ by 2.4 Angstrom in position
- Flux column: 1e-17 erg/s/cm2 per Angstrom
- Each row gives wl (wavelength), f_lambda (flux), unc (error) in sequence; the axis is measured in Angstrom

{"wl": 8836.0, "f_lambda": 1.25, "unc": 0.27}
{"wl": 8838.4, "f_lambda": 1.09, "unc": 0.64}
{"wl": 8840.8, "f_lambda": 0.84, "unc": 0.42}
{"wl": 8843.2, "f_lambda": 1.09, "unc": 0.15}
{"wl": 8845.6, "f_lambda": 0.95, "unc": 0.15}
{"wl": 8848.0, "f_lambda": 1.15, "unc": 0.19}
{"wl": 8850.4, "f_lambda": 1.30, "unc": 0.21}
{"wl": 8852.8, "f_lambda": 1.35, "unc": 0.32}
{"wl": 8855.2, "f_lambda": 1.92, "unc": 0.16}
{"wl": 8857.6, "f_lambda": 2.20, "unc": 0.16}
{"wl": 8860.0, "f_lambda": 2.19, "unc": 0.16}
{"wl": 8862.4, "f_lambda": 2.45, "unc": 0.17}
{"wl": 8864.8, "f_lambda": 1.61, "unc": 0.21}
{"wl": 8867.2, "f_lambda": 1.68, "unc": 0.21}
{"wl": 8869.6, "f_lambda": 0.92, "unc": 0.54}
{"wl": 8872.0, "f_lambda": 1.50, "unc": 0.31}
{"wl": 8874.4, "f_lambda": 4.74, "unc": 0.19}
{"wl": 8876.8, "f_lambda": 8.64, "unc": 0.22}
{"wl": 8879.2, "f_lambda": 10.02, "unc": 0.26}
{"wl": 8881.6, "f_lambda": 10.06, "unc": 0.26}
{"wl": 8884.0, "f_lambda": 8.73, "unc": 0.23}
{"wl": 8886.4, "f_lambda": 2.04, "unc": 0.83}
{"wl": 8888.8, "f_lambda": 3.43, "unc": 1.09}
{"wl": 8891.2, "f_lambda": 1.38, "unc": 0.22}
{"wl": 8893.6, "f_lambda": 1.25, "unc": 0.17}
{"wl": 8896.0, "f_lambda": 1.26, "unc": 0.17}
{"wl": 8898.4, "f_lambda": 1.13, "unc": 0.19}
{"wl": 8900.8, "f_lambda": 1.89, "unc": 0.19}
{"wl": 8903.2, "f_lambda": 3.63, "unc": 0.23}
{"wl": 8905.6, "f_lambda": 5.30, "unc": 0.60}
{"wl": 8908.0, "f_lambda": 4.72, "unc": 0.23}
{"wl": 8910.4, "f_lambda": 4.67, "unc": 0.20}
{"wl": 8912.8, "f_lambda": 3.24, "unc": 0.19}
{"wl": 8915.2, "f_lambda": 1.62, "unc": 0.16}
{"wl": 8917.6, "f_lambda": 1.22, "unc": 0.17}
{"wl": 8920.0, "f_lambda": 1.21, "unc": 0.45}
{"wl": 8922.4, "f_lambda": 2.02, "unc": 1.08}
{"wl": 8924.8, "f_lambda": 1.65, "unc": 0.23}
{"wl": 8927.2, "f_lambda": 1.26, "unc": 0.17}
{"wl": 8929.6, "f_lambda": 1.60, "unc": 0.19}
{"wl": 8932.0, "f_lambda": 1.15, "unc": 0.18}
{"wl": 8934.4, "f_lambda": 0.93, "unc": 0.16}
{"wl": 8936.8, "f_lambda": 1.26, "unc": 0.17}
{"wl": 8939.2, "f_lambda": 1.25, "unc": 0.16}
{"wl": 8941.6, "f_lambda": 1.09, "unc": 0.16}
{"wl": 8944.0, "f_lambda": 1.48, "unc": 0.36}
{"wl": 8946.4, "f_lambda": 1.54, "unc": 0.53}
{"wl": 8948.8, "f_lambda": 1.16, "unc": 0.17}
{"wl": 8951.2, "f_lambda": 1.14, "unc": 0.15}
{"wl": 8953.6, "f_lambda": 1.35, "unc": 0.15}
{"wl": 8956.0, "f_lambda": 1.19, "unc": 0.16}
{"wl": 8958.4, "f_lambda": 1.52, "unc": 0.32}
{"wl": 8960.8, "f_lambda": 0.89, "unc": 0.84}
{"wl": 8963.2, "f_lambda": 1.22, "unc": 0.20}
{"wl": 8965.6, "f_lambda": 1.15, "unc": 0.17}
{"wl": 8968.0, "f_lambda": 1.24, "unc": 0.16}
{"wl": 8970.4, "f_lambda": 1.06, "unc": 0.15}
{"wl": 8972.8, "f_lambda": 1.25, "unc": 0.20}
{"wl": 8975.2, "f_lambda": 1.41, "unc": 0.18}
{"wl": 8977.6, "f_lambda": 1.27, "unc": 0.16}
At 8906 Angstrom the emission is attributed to [N II]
